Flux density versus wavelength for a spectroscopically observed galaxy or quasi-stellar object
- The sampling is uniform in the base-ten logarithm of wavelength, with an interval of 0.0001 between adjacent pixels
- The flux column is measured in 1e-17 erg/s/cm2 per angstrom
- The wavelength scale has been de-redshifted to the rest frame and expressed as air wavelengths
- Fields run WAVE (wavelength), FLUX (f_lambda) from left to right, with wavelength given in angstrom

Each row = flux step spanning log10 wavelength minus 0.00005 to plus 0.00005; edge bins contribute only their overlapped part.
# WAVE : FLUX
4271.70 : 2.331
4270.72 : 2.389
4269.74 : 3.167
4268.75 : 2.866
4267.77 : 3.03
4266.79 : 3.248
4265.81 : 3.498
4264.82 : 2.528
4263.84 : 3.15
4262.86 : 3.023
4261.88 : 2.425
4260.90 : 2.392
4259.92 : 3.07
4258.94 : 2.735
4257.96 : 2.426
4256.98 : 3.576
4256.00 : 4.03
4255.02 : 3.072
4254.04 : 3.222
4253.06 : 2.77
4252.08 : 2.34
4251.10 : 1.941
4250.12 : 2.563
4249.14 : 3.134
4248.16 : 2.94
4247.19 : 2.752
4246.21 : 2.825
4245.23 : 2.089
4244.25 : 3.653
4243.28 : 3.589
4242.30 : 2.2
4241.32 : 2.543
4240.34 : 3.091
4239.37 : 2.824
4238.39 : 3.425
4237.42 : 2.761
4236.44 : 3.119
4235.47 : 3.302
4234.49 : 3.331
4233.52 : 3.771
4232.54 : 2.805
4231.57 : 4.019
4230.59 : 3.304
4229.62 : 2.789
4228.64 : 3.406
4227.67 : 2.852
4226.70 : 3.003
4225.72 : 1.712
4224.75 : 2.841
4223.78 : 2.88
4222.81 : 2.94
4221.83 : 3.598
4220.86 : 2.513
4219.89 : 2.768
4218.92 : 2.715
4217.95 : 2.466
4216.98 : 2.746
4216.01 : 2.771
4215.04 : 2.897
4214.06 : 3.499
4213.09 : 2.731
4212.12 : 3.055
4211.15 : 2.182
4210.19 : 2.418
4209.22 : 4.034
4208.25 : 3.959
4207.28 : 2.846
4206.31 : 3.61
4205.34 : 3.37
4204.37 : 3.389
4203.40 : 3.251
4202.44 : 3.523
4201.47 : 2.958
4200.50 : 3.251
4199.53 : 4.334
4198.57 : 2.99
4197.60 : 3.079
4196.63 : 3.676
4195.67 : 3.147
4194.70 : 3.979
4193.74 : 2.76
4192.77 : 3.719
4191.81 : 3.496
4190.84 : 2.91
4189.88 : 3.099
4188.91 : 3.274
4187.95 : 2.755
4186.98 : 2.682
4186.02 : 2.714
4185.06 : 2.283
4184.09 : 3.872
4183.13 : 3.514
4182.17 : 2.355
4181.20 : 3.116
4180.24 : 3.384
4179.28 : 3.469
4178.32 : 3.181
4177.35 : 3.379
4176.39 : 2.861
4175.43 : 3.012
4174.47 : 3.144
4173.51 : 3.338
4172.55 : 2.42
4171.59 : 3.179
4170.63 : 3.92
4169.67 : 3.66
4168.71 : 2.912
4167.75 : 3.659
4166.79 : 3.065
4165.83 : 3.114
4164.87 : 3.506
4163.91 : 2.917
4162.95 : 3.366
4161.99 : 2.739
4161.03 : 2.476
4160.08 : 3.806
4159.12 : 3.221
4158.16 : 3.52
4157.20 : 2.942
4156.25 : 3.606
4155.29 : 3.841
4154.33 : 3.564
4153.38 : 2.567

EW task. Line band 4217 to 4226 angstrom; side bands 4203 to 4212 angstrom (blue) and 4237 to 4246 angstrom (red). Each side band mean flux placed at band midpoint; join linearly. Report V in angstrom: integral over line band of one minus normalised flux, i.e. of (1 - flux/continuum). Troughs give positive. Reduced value 1.03 angstrom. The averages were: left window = 3.22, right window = 2.91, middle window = 2.74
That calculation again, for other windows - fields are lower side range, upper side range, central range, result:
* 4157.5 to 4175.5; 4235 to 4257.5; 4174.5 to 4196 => 0.09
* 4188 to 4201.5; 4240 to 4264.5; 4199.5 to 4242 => 0.69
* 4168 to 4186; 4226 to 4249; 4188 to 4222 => -0.56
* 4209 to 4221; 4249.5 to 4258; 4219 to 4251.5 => -0.96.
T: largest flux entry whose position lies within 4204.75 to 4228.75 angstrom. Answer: 4.034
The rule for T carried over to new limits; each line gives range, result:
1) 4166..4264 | 4.334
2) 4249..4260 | 4.03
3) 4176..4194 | 3.872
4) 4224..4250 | 4.019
